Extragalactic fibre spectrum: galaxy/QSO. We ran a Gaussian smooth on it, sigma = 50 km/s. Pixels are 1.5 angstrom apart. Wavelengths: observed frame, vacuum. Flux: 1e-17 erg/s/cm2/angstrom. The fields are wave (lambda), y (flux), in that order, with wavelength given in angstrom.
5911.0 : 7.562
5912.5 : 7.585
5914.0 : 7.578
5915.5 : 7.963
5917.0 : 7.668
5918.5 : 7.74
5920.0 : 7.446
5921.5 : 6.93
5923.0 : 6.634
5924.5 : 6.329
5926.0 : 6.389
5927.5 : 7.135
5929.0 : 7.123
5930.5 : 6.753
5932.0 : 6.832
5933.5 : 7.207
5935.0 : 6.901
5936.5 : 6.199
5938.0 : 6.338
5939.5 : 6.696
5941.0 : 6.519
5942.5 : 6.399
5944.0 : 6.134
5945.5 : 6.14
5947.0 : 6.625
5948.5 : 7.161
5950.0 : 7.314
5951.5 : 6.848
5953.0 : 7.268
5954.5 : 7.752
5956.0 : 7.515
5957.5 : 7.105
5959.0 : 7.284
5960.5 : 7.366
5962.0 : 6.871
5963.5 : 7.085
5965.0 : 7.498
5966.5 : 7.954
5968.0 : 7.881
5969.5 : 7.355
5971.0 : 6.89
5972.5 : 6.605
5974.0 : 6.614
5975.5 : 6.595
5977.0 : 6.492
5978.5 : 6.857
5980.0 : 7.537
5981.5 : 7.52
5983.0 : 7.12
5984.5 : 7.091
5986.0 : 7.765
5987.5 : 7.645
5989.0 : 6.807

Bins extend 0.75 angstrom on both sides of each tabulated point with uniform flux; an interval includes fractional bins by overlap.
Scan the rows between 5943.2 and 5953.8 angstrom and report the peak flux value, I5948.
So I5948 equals 7.314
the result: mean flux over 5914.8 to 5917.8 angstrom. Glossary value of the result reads 7.81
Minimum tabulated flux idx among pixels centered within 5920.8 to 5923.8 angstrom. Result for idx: 6.634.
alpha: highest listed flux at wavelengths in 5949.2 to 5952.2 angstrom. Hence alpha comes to 7.314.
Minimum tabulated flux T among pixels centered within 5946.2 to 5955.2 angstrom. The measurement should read 6.625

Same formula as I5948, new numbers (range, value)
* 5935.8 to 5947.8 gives 6.696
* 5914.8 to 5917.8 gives 7.963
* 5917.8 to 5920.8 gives 7.74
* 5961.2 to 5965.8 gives 7.498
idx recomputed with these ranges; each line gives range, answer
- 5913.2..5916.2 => 7.578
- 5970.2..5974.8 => 6.605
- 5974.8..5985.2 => 6.492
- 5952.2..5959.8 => 7.105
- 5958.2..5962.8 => 6.871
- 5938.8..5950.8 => 6.134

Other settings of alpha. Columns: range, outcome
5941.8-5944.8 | 6.399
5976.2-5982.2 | 7.537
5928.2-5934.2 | 7.207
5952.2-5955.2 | 7.752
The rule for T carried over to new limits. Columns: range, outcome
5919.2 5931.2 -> 6.329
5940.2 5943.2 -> 6.399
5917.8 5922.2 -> 6.93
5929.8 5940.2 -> 6.199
